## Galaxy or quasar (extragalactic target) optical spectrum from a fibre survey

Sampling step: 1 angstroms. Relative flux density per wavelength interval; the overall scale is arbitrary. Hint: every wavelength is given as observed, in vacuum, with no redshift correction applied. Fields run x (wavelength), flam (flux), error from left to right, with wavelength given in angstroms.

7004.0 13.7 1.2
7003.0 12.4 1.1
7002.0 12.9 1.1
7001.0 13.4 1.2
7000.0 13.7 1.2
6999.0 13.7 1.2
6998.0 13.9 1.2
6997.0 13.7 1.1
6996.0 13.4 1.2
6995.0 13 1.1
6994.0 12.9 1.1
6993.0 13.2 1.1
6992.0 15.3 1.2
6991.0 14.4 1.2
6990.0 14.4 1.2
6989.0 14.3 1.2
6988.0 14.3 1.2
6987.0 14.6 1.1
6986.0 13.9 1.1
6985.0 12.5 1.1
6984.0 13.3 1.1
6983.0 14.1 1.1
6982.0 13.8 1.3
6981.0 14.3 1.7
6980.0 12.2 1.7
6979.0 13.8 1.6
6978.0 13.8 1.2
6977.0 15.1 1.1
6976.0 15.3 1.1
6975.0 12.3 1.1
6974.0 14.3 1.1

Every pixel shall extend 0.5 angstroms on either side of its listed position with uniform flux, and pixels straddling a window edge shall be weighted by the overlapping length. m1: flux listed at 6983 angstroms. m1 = 14.1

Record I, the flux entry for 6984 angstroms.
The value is 13.3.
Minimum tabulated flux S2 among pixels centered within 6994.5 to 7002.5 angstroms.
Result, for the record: 12.9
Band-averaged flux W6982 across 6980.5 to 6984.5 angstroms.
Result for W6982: 13.9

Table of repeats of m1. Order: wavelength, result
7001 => 13.4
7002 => 12.9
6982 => 13.8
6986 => 13.9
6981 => 14.3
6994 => 12.9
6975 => 12.3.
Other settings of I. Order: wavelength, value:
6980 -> 12.2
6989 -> 14.3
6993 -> 13.2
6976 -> 15.3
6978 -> 13.8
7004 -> 13.7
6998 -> 13.9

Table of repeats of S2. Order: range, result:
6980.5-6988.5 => 12.5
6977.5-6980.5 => 12.2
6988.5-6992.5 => 14.3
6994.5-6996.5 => 13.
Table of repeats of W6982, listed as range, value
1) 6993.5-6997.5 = 13.2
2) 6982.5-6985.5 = 13.3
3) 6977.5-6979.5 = 13.8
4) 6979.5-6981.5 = 13.2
